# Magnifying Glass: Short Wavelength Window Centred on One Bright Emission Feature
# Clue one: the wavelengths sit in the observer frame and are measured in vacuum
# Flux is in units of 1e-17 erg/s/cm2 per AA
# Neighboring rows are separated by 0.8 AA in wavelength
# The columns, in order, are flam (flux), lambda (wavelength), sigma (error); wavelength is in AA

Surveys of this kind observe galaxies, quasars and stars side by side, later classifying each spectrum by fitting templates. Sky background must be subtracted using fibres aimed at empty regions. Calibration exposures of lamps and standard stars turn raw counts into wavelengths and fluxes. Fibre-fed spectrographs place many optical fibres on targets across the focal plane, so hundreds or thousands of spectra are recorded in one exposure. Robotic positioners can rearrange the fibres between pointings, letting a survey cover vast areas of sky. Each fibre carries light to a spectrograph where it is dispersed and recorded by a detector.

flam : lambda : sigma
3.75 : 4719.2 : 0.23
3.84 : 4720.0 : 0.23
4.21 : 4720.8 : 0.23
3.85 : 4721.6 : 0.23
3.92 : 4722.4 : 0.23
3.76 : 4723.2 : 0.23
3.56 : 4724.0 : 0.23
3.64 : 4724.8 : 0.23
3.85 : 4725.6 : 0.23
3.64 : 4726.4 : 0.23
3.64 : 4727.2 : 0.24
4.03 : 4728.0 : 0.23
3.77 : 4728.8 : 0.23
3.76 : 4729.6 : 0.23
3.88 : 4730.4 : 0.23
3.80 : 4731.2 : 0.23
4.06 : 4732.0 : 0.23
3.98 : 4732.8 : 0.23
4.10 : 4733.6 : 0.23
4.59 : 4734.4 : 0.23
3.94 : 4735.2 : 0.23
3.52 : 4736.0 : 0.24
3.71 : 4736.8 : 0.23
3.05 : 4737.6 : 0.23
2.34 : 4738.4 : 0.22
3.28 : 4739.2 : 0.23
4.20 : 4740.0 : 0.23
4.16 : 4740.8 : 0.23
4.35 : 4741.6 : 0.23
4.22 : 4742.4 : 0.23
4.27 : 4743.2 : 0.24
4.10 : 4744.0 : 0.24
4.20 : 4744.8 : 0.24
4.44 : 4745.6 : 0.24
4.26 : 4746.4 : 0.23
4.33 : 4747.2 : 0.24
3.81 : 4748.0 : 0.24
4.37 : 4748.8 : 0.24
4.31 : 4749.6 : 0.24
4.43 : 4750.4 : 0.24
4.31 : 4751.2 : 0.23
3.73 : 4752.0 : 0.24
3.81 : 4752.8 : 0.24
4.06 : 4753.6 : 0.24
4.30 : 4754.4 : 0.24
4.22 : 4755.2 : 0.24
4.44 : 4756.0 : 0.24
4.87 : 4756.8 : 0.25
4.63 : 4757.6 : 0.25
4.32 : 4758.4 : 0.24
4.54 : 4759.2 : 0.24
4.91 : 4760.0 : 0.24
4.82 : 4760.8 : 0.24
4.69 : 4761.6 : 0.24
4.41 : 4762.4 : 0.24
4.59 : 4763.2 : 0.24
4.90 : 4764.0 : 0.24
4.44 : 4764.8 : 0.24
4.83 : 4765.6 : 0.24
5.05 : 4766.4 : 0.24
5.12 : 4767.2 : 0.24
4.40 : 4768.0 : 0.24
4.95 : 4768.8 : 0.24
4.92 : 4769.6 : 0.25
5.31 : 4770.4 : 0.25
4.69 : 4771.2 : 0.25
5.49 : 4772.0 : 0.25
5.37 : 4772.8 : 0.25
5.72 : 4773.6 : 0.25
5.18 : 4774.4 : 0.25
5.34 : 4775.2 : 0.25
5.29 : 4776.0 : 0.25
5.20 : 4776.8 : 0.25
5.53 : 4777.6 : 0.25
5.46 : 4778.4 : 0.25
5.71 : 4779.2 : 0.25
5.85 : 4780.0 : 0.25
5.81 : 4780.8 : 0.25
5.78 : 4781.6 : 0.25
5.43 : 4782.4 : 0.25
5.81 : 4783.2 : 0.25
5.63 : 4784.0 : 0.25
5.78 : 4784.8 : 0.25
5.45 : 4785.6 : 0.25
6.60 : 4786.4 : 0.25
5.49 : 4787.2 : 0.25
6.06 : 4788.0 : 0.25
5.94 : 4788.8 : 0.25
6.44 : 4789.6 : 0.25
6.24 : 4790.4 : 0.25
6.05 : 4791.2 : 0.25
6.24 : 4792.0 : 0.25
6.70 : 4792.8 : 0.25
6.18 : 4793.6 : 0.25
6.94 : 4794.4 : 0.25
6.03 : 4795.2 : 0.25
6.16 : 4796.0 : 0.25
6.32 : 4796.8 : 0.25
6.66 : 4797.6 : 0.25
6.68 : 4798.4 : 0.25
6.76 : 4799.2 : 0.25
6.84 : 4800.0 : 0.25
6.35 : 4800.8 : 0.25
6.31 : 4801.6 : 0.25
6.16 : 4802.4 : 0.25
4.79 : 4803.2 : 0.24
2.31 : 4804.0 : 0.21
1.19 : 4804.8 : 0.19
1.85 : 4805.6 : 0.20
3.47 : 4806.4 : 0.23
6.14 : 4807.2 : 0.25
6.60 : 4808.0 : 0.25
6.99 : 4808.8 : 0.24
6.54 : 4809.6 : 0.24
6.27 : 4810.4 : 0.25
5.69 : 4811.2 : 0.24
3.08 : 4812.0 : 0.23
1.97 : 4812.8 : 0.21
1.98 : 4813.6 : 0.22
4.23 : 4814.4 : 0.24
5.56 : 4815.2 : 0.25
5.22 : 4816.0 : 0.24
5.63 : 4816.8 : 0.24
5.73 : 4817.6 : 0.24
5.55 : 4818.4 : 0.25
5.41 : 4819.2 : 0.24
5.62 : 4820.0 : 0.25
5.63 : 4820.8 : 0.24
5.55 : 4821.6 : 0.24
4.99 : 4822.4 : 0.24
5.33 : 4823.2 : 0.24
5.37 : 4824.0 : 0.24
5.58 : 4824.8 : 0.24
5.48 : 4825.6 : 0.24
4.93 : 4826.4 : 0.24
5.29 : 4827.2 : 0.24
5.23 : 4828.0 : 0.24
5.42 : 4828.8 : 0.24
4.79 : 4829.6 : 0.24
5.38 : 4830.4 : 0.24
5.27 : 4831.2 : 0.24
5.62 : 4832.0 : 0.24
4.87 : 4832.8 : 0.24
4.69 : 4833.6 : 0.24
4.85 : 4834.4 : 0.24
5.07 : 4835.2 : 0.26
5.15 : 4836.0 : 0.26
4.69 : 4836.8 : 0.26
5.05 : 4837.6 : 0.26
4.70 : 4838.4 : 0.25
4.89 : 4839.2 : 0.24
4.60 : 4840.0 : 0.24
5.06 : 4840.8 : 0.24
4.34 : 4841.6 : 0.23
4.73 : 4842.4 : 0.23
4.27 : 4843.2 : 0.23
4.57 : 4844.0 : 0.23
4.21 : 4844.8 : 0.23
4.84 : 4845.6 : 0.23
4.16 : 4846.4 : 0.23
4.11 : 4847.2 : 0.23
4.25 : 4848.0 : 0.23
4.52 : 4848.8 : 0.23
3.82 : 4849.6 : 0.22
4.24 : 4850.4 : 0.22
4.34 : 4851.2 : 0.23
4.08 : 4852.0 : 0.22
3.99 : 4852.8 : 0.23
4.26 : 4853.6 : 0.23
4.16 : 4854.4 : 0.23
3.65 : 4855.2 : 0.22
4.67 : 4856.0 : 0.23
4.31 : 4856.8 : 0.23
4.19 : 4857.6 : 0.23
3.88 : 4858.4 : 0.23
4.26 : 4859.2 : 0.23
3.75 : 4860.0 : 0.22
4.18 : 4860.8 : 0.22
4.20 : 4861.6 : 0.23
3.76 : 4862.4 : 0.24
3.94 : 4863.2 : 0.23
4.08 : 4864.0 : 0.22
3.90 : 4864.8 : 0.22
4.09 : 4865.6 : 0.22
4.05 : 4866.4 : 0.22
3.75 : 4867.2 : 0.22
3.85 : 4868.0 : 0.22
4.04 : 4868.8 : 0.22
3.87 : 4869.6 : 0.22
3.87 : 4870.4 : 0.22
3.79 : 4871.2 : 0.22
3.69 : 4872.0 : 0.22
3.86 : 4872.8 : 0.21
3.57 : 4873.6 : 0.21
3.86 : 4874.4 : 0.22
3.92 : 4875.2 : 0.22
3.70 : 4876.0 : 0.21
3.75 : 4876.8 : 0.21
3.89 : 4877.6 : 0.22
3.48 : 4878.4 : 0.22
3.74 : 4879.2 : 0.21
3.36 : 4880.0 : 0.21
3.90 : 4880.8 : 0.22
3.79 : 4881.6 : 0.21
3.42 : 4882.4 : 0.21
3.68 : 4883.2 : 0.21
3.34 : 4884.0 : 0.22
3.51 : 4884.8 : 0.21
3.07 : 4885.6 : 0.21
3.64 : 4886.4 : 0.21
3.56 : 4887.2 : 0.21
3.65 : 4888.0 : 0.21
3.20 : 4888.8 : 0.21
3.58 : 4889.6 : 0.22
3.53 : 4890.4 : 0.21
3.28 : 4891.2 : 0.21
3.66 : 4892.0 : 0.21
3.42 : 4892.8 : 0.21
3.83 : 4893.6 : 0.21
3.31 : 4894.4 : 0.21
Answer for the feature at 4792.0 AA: C IV 1549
